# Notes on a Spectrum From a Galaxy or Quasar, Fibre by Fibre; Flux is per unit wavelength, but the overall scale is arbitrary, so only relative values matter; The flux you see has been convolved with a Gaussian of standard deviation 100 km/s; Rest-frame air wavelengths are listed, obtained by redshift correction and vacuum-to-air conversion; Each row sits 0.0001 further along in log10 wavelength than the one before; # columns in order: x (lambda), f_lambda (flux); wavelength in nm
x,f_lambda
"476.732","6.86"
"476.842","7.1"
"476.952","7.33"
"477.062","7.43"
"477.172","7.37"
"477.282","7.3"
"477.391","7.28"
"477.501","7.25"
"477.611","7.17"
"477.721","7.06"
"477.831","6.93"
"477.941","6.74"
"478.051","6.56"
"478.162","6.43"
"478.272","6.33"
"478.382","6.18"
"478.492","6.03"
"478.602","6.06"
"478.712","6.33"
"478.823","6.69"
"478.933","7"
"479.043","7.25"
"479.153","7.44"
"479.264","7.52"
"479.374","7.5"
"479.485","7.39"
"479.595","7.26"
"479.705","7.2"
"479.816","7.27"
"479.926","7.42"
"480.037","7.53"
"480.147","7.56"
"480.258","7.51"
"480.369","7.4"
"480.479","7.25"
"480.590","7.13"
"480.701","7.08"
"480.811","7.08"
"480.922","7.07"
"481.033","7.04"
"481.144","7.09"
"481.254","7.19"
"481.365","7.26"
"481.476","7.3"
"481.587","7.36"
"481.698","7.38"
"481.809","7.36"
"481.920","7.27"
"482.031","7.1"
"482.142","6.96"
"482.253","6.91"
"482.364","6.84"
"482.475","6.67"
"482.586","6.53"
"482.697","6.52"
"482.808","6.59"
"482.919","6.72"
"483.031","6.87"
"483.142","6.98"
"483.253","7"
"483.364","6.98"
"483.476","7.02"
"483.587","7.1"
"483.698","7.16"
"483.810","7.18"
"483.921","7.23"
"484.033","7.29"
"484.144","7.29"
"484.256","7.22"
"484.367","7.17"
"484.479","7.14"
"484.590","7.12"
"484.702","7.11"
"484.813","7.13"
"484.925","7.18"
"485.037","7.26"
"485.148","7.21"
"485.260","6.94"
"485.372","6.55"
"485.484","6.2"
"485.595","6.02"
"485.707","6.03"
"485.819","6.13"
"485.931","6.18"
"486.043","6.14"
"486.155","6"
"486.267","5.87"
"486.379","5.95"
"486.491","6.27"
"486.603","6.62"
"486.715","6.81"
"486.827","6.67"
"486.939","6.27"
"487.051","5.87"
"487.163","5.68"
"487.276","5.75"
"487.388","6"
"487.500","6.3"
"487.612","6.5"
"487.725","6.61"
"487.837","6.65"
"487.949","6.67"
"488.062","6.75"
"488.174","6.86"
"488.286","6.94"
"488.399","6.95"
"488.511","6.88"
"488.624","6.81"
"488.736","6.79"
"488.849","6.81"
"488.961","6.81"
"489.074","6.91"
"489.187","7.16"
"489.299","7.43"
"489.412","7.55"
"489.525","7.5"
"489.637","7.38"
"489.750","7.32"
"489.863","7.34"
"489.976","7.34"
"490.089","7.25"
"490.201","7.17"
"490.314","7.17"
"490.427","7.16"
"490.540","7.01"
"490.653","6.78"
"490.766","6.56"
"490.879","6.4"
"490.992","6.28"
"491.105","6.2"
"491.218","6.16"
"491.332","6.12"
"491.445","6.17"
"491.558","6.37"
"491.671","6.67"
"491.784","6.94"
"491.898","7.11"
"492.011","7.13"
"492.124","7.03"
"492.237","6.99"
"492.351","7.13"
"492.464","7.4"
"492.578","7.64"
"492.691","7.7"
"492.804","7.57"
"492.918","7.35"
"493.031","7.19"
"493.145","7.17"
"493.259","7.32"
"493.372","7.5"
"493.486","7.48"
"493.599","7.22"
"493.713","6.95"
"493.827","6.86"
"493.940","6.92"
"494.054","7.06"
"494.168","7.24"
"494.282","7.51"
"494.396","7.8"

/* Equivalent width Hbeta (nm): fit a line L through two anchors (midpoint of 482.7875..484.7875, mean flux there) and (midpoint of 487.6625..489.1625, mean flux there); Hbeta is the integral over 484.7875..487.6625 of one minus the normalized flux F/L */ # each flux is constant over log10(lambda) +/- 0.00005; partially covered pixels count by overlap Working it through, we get 0.24 nm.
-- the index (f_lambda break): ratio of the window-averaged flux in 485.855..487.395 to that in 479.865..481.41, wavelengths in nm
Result 0.85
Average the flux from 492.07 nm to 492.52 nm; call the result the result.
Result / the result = 7.14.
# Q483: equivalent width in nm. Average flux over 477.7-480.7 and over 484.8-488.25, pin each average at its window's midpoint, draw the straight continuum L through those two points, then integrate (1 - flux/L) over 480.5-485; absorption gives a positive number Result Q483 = -0.237 nm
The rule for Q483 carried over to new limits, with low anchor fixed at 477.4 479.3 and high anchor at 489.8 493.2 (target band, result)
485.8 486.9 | 0.10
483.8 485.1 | -0.07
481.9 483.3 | 0.00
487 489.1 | 0.11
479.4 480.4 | -0.09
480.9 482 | -0.07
